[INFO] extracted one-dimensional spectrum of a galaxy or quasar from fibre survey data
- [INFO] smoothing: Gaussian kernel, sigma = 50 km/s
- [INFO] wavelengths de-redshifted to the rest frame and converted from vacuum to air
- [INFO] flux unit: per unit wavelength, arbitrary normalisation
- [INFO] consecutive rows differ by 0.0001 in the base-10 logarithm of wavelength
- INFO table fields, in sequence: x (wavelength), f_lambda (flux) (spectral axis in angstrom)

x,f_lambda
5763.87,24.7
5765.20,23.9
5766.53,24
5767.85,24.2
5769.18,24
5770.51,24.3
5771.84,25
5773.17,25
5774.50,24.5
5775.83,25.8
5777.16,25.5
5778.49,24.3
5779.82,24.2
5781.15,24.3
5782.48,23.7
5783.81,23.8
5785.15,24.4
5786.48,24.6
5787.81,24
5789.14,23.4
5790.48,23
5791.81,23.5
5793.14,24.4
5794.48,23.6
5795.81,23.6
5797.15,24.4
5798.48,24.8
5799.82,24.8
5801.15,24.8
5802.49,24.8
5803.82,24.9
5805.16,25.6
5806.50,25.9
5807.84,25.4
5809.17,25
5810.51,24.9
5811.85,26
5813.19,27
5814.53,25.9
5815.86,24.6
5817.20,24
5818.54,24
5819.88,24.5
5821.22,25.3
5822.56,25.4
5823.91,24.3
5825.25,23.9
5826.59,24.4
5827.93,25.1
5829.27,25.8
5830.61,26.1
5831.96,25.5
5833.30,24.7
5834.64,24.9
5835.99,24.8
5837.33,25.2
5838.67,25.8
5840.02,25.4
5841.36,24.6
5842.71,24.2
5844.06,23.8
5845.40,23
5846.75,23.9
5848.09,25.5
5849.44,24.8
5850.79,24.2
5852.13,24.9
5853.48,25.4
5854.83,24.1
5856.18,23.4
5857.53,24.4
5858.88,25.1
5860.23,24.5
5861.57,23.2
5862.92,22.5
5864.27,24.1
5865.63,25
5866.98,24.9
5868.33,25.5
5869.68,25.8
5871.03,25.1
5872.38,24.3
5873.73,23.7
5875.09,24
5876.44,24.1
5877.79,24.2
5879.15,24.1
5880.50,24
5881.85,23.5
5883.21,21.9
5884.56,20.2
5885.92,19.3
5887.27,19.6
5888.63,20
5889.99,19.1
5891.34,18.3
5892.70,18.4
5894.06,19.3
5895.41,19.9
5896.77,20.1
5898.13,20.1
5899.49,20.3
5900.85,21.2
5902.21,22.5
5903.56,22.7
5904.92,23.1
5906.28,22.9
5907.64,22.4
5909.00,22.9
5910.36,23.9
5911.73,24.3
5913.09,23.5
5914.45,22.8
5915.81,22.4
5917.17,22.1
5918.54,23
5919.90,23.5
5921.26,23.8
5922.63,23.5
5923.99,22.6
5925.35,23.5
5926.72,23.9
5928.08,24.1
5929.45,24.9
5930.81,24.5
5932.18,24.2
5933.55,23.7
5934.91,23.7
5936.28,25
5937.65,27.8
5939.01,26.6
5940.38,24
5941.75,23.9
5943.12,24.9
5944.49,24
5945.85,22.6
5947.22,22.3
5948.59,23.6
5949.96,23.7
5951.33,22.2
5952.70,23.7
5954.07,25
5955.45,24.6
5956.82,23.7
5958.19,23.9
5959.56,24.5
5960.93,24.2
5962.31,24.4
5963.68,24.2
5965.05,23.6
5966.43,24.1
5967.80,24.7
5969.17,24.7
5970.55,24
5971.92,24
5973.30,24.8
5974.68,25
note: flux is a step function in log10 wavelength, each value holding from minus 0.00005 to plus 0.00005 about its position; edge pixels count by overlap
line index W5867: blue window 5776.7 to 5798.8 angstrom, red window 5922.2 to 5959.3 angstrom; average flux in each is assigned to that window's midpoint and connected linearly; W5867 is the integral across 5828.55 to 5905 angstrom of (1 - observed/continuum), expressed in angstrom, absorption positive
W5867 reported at 2.5 angstrom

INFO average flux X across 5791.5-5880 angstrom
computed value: 24.7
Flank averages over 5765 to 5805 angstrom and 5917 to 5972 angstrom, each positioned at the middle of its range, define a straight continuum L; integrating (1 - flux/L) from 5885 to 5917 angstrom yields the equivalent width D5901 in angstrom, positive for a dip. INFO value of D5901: 3.8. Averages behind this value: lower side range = 24.3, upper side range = 24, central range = 21.3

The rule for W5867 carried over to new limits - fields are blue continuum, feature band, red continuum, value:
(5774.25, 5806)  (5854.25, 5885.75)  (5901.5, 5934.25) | -0.2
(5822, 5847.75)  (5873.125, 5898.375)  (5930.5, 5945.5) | 3.6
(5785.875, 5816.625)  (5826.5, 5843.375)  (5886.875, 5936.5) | -0.8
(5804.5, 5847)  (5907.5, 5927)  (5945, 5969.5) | 0.8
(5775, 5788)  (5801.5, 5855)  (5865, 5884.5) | -1.4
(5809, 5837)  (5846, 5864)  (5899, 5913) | -0.1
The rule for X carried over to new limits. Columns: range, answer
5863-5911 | 22.3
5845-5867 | 24.3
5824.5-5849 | 24.8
